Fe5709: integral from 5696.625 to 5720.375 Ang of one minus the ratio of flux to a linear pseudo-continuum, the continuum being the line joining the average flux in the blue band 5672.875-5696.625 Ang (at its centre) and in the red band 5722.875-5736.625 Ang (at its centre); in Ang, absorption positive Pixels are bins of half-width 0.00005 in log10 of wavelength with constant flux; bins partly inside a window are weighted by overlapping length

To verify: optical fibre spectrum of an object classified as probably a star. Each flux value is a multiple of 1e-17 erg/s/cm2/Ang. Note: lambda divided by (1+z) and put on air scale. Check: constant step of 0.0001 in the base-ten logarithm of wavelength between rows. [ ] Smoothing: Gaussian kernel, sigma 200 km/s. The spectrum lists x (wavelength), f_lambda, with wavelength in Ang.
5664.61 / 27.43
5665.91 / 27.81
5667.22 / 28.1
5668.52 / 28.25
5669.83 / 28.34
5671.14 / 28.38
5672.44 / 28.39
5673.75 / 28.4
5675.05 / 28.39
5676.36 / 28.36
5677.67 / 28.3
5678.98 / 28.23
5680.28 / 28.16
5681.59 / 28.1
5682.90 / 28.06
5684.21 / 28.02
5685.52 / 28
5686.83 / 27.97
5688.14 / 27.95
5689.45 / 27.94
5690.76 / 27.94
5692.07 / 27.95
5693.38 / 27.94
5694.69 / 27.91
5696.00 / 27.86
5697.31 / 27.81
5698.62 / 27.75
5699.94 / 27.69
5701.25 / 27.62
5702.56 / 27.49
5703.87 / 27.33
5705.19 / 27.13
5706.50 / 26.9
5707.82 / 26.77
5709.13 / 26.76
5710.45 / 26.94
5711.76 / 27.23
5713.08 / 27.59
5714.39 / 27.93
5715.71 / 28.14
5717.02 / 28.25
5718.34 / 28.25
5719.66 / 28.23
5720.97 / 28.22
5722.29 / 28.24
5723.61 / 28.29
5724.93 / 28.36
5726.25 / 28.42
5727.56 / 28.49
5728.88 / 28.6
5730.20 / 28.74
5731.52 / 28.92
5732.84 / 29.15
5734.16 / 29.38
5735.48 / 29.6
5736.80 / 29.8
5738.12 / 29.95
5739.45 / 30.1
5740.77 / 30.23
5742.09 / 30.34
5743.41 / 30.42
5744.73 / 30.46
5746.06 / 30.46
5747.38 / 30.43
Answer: 0.8 Ang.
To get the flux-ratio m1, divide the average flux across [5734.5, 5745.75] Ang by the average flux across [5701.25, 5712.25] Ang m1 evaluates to 1.11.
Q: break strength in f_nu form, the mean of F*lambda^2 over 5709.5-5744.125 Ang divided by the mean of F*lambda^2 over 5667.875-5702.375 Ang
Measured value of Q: 1.04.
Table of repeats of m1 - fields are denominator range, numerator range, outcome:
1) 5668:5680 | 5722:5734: 1.01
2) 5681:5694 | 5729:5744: 1.06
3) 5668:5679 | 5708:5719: 0.97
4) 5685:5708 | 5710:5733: 1.02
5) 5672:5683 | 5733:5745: 1.06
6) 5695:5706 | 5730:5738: 1.06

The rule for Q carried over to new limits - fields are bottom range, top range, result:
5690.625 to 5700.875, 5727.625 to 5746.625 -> 1.08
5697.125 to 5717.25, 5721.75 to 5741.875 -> 1.07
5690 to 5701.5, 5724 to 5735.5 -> 1.05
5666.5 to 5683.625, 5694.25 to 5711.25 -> 0.98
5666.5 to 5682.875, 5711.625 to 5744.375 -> 1.04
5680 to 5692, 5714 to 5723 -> 1.02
